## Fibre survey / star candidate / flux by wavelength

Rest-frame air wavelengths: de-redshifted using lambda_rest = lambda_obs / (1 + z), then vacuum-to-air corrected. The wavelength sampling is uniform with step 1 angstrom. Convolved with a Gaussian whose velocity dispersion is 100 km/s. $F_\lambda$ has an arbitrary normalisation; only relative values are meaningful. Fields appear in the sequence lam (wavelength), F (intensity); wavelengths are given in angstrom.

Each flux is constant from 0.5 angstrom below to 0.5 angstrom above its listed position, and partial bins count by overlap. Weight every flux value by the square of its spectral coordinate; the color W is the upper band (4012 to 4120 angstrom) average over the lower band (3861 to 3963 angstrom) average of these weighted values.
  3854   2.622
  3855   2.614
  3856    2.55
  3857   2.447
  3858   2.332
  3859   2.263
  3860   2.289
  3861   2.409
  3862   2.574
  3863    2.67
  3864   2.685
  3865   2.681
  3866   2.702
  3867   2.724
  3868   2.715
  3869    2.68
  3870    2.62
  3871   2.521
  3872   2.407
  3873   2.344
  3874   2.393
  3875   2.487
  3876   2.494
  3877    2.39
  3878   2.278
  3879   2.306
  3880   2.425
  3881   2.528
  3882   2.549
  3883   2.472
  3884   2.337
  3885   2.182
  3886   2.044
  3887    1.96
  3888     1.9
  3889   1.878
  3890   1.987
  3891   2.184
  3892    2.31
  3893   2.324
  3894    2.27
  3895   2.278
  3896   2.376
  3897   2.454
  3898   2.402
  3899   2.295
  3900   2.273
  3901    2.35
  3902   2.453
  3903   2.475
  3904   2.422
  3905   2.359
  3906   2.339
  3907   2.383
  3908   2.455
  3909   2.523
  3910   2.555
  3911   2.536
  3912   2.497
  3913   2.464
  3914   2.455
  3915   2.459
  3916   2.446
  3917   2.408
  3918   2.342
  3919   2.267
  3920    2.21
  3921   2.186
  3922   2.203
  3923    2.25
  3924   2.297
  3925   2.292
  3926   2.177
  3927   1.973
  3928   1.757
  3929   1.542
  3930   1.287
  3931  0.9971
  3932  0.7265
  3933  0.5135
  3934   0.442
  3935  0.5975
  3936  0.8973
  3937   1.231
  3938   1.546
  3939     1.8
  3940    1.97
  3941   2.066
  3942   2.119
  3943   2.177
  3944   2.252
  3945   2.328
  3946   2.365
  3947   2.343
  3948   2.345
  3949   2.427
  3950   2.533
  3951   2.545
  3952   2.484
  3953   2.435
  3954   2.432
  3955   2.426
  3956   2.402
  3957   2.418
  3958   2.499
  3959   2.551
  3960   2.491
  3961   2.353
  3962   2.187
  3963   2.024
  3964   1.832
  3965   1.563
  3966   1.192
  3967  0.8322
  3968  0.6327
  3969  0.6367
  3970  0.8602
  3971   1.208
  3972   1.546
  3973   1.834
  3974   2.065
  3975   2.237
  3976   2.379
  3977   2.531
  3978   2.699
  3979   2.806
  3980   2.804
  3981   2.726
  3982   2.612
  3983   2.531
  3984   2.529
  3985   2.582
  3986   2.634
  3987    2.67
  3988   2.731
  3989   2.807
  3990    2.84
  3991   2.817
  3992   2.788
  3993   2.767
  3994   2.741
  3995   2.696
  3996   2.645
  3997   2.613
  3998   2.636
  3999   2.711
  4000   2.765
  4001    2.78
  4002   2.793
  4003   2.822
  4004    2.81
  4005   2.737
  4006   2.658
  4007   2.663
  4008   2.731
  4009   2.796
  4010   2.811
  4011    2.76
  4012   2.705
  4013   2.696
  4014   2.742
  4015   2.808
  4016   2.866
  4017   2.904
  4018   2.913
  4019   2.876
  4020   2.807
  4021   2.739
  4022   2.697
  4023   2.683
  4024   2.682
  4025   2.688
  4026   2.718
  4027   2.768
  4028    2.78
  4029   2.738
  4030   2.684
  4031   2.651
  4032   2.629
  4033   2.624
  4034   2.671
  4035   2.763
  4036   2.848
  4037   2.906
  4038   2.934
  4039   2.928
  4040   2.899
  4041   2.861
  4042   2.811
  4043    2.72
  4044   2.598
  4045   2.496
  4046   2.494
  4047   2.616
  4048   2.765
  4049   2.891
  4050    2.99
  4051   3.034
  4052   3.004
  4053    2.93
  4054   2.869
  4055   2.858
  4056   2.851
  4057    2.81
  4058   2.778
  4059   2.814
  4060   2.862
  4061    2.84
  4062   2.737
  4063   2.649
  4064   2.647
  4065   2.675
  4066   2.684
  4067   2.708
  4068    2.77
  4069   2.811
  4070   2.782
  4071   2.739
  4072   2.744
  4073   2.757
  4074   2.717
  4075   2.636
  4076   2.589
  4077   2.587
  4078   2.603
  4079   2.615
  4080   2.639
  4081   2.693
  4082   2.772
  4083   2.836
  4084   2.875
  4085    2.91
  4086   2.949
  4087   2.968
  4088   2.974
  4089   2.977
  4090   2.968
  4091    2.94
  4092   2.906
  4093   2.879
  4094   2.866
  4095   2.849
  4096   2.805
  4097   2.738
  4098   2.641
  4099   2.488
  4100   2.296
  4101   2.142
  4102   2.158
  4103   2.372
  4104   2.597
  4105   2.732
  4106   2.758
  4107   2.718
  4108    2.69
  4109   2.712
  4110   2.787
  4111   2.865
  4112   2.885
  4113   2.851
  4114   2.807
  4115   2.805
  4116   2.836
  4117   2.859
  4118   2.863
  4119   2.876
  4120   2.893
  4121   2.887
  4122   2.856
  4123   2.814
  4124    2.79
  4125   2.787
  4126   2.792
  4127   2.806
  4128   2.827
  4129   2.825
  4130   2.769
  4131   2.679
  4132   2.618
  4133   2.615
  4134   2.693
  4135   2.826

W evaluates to 1.3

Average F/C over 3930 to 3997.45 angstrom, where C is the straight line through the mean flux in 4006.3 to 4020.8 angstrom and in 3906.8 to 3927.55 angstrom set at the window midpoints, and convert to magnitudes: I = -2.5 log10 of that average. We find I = 0.23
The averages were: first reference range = 2.35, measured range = 2.09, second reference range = 2.79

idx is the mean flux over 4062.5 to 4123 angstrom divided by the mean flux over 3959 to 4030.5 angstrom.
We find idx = 1.1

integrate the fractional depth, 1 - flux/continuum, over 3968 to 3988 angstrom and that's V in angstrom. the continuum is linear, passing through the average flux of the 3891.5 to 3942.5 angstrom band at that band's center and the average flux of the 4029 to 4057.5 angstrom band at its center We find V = 1.9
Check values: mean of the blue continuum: 2.04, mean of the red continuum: 2.79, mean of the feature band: 2.18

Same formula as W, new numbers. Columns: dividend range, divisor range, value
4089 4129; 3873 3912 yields 1.31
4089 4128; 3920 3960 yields 1.53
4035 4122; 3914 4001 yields 1.38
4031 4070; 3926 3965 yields 1.52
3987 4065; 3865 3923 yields 1.25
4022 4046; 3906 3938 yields 1.51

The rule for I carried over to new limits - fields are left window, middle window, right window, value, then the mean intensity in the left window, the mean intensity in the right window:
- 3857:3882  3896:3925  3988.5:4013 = 0.08 mag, 2.5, 2.74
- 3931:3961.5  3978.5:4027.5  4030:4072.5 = -0.14 mag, 1.97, 2.78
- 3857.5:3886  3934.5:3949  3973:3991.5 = 0.33 mag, 2.47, 2.59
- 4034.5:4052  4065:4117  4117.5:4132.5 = 0.03 mag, 2.8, 2.81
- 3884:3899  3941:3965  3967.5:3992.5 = -0.04 mag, 2.19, 2.26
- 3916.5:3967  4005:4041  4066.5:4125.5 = -0.16 mag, 1.96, 2.75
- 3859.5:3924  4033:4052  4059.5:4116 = -0.06 mag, 2.39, 2.73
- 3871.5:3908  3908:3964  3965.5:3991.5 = 0.08 mag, 2.32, 2.14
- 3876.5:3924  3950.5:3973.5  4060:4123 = 0.29 mag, 2.33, 2.75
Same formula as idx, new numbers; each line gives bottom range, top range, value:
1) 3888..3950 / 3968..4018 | 1.22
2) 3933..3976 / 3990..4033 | 1.47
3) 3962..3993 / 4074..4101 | 1.29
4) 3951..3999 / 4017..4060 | 1.22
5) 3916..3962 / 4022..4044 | 1.37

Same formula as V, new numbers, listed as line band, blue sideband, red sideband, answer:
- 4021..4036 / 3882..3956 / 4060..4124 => -1.1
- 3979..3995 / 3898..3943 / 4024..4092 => -2.2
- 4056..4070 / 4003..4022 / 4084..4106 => -0.1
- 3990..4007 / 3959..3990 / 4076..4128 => -3.9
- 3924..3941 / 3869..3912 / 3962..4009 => 6.8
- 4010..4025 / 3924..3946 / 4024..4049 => -1.5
